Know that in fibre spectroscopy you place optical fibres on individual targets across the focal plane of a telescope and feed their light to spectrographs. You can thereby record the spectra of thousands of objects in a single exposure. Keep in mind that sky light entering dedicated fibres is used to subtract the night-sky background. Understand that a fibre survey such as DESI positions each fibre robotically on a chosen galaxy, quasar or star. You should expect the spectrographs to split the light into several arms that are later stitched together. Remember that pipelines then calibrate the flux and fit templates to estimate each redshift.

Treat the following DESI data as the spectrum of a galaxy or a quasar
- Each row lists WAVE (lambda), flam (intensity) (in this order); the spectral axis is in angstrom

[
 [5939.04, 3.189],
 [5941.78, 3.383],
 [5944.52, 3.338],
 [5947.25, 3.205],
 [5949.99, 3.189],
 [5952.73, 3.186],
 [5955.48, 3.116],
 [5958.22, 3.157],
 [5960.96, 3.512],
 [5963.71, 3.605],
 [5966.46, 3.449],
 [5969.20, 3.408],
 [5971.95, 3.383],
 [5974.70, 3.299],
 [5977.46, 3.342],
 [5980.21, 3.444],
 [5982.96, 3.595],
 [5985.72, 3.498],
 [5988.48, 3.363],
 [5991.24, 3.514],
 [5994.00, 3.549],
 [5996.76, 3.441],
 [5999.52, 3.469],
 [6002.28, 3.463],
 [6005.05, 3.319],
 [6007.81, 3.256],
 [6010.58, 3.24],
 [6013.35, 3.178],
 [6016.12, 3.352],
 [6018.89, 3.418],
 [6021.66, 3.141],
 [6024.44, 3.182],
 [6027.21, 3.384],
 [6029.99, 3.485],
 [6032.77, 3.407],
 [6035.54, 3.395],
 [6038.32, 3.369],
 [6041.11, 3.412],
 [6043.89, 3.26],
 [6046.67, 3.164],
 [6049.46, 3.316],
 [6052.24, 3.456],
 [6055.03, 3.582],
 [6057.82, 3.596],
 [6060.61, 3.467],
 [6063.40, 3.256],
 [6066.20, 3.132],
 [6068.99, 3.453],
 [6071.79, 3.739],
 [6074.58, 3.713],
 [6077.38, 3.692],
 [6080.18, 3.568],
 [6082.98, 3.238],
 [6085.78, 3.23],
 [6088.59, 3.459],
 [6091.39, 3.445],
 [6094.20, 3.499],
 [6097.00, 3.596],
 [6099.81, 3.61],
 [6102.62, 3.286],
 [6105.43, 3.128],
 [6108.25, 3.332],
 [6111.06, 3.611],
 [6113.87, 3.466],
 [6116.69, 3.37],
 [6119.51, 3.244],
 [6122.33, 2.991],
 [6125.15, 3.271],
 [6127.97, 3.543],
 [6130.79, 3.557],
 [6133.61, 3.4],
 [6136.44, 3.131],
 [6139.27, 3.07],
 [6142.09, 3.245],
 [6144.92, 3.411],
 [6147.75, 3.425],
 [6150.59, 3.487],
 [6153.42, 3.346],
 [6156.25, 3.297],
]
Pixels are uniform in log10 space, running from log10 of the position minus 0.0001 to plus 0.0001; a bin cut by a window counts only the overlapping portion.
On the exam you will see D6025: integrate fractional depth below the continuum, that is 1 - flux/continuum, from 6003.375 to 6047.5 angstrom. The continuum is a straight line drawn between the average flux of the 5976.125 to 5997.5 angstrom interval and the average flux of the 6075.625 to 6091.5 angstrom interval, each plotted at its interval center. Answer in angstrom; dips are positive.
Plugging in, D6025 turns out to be 1.86 angstrom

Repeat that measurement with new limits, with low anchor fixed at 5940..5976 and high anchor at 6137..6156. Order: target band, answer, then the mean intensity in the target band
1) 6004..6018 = 0.2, 3.27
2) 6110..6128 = -0.1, 3.34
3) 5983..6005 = -1.0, 3.47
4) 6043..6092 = -1.6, 3.43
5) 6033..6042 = -0.2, 3.39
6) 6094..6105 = -0.5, 3.47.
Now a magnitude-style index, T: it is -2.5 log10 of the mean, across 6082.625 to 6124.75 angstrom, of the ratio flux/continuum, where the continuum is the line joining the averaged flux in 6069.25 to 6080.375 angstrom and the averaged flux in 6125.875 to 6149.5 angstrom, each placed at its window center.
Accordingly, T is 0.05 mag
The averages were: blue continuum 3.67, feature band 3.37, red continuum 3.35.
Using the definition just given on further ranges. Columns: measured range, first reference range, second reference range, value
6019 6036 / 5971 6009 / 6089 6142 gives 0.02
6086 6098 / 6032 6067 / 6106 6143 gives -0.04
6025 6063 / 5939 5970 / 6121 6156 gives -0.03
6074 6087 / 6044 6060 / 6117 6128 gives -0.04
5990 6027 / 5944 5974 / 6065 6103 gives 0.01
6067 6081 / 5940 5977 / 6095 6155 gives -0.08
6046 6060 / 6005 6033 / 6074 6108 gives -0.02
